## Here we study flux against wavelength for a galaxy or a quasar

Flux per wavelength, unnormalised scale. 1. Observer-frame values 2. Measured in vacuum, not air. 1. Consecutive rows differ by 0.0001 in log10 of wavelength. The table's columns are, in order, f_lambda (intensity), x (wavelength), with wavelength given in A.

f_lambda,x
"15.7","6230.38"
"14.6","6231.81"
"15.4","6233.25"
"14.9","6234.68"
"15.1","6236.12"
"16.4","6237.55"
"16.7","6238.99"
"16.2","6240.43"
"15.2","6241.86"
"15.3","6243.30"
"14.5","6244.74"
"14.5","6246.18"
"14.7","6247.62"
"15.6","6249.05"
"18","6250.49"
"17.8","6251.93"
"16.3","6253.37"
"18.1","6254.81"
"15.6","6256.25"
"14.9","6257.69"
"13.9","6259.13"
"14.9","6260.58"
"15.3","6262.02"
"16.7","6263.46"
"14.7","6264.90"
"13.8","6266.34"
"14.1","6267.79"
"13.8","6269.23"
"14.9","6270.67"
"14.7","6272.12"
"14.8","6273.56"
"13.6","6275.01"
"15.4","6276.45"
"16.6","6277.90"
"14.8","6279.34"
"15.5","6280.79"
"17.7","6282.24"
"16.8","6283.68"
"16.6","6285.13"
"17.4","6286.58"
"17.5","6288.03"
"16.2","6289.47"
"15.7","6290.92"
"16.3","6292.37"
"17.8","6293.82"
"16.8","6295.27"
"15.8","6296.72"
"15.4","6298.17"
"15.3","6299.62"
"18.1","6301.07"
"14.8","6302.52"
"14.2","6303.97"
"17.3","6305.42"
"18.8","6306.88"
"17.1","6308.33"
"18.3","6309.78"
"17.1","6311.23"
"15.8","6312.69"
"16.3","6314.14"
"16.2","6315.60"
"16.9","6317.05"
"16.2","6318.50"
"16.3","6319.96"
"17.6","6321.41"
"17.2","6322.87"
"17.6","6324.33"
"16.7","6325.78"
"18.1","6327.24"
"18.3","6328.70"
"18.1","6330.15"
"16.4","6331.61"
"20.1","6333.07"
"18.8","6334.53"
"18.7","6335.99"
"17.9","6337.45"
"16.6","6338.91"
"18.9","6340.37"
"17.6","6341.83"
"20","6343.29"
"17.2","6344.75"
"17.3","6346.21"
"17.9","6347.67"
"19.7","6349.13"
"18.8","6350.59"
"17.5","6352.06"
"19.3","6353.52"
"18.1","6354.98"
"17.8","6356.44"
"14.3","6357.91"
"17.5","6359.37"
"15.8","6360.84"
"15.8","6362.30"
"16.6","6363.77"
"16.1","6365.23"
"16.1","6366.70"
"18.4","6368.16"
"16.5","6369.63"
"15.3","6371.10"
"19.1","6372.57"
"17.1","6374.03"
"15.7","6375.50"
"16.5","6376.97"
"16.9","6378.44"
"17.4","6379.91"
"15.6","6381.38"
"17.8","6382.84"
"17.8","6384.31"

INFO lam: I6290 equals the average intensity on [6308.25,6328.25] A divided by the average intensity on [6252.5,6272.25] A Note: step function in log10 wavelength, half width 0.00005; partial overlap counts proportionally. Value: 1.12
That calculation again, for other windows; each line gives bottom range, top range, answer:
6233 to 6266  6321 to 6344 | 1.15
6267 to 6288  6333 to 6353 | 1.18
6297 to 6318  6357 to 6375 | 1.00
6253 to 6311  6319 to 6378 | 1.10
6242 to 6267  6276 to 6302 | 1.06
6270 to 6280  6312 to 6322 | 1.10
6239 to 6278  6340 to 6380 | 1.13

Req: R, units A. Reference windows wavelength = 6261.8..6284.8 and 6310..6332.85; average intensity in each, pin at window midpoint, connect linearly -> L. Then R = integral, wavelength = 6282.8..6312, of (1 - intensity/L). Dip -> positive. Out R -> -0.9 A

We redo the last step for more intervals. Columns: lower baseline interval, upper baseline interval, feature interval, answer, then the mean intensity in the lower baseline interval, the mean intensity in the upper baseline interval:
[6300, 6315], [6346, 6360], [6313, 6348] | -0.6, 16.7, 17.8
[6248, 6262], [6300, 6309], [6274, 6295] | 0.2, 16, 16.7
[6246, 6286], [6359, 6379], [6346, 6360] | -1.2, 15.5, 16.6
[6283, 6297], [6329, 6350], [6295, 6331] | 1.3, 16.7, 18.2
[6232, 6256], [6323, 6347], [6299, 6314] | 0.6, 15.9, 18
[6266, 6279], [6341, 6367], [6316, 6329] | -0.6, 14.7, 17.4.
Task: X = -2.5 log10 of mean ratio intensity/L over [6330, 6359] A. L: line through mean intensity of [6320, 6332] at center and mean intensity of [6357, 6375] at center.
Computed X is -0.06 mag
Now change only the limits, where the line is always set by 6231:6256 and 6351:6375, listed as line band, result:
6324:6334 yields -0.081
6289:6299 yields 0.003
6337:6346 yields -0.077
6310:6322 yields -0.006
